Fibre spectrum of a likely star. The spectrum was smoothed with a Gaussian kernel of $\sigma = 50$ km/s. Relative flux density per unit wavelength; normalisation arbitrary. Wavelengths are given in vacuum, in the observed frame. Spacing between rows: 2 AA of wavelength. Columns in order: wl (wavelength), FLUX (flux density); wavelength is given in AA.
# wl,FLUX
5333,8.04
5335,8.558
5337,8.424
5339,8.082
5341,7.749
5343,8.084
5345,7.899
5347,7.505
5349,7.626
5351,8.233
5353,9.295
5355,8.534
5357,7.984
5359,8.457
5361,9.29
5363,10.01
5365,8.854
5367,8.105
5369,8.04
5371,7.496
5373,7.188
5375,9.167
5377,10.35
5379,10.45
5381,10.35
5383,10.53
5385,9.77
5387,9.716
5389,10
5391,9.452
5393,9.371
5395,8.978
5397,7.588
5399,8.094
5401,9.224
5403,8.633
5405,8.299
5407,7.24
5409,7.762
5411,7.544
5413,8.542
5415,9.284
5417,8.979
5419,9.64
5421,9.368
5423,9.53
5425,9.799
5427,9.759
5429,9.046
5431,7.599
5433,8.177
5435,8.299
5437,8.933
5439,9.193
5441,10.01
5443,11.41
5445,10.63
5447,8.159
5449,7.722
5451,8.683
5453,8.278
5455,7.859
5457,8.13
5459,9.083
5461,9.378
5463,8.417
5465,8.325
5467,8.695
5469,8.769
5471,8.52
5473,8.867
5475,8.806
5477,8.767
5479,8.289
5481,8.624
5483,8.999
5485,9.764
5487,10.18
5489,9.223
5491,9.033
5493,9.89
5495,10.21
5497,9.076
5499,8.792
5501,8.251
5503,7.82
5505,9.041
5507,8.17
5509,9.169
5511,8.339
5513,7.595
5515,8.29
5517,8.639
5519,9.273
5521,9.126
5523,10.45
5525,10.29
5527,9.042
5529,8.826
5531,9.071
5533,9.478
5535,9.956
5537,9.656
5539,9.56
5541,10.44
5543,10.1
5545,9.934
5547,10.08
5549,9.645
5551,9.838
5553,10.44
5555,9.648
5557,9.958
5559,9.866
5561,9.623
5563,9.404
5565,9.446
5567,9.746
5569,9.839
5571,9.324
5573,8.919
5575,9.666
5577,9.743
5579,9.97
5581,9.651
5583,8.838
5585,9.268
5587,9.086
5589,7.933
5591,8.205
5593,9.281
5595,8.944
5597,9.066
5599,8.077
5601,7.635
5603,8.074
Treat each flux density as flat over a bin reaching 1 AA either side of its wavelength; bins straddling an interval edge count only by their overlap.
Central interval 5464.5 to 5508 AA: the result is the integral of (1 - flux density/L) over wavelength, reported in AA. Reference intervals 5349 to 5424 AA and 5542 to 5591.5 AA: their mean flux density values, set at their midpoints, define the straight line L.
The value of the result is 1.5 AA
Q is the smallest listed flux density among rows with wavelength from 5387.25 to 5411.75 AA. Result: 7.24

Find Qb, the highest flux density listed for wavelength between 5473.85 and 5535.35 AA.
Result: 10.45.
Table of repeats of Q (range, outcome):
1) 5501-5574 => 7.595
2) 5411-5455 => 7.544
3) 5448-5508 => 7.722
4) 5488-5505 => 7.82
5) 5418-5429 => 9.046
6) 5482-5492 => 8.999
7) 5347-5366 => 7.505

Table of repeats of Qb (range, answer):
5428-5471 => 11.41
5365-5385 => 10.53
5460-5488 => 10.18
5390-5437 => 9.799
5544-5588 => 10.44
